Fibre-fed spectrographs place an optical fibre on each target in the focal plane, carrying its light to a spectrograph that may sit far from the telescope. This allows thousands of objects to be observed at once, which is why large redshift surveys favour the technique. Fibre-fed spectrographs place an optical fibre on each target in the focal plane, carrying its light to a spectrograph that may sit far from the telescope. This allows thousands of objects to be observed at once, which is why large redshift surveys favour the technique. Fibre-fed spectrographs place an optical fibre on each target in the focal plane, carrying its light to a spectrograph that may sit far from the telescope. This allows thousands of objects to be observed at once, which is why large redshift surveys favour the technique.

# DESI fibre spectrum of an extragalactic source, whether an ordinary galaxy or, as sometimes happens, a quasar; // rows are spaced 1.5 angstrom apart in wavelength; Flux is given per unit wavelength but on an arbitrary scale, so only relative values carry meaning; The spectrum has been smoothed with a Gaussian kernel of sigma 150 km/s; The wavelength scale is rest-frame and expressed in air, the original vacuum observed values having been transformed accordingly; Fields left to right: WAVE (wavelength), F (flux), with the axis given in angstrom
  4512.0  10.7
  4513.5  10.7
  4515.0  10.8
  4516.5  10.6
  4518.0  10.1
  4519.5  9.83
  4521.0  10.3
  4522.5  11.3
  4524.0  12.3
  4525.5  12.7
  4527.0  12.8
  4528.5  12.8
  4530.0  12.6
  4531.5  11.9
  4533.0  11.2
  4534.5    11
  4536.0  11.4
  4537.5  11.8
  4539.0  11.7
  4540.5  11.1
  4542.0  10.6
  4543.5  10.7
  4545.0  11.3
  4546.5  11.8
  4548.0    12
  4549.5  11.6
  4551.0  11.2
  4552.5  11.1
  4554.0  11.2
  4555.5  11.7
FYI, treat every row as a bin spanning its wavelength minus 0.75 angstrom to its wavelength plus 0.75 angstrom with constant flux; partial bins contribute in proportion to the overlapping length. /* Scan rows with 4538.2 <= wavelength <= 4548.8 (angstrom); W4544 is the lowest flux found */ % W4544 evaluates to 10.6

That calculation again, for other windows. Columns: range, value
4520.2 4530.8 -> 10.3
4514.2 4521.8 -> 9.83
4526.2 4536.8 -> 11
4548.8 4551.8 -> 11.2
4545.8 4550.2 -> 11.6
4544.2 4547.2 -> 11.3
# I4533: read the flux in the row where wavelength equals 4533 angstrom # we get 11.2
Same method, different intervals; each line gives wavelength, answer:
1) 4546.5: 11.8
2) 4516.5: 10.6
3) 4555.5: 11.7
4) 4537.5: 11.8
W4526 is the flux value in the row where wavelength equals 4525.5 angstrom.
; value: 12.7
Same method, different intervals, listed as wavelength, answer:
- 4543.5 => 10.7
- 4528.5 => 12.8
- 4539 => 11.7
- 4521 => 10.3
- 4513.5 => 10.7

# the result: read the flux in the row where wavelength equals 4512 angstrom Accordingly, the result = 10.7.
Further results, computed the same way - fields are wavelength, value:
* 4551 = 11.2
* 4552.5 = 11.1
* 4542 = 10.6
